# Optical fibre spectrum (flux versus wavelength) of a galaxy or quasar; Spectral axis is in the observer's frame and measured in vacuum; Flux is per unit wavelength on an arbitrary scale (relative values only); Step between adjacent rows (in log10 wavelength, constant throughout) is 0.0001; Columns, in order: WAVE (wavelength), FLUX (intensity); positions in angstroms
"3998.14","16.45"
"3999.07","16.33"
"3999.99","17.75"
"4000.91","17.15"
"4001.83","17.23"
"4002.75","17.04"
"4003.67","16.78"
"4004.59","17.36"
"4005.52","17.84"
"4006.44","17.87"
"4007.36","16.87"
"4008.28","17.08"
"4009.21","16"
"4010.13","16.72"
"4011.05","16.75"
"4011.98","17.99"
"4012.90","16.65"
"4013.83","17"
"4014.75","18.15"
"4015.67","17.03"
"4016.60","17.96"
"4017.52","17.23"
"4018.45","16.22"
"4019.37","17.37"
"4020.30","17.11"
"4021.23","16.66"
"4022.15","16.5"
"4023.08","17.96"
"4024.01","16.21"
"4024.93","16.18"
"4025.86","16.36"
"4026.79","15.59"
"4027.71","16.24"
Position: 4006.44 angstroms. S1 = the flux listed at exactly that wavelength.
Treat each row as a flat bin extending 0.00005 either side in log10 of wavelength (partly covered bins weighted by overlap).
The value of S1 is 17.87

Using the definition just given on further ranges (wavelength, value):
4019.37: 17.37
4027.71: 16.24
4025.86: 16.36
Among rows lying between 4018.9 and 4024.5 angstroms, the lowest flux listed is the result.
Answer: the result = 16.21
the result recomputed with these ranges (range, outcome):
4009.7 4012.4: 16.72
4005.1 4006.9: 17.84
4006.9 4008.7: 16.87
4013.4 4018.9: 16.22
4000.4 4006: 16.78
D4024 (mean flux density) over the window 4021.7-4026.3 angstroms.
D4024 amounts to 16.6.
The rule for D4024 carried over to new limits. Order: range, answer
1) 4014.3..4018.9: 17.3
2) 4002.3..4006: 17.3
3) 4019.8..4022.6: 16.7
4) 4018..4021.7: 16.9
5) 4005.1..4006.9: 17.9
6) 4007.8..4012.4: 16.9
